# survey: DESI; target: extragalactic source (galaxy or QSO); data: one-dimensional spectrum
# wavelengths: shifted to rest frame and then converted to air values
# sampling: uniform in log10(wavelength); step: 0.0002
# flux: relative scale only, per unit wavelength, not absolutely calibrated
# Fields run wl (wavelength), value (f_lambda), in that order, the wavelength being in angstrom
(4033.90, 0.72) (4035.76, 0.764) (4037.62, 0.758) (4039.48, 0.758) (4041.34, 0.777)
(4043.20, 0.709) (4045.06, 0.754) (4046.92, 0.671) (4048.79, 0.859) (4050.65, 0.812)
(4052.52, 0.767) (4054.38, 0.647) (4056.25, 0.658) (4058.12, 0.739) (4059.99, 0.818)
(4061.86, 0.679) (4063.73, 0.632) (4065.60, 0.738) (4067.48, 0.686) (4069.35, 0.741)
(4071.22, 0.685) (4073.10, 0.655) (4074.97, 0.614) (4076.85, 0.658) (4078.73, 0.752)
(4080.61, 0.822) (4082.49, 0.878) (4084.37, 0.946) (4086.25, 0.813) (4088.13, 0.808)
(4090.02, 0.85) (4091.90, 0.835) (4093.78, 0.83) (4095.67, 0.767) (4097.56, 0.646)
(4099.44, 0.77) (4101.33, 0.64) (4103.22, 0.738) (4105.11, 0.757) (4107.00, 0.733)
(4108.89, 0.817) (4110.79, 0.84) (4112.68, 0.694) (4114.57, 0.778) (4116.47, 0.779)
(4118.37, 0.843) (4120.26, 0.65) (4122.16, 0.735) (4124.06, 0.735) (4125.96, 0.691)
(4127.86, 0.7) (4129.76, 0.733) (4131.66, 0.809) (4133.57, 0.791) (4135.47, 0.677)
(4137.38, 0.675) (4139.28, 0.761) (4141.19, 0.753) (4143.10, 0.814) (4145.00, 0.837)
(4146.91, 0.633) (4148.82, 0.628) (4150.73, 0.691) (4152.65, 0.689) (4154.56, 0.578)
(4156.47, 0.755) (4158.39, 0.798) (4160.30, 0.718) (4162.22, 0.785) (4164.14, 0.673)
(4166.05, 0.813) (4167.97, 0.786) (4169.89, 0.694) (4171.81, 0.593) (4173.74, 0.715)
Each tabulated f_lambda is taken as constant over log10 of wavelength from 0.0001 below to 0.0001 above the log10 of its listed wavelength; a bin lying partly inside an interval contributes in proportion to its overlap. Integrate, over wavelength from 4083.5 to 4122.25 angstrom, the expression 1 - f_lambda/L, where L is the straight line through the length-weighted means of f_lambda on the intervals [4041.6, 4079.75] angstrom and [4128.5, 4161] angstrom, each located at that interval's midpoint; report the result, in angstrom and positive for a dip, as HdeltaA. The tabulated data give -2.95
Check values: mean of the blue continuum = 0.715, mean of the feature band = 0.775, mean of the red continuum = 0.726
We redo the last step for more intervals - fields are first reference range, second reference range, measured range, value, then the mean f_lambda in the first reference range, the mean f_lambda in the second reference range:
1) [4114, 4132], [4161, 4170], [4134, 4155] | 1.12 angstrom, 0.742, 0.755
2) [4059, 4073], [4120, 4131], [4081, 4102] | -2.68 angstrom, 0.708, 0.714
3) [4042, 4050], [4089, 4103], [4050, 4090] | 0.75 angstrom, 0.752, 0.761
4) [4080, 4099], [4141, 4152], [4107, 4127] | 0.46 angstrom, 0.818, 0.723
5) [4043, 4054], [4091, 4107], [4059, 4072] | 0.76 angstrom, 0.76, 0.747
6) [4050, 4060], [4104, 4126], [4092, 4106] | 0.16 angstrom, 0.731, 0.757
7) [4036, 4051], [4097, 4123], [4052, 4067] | 0.98 angstrom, 0.761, 0.746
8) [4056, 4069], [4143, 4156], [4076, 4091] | -2.35 angstrom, 0.711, 0.69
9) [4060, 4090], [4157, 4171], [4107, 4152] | 0.47 angstrom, 0.746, 0.751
